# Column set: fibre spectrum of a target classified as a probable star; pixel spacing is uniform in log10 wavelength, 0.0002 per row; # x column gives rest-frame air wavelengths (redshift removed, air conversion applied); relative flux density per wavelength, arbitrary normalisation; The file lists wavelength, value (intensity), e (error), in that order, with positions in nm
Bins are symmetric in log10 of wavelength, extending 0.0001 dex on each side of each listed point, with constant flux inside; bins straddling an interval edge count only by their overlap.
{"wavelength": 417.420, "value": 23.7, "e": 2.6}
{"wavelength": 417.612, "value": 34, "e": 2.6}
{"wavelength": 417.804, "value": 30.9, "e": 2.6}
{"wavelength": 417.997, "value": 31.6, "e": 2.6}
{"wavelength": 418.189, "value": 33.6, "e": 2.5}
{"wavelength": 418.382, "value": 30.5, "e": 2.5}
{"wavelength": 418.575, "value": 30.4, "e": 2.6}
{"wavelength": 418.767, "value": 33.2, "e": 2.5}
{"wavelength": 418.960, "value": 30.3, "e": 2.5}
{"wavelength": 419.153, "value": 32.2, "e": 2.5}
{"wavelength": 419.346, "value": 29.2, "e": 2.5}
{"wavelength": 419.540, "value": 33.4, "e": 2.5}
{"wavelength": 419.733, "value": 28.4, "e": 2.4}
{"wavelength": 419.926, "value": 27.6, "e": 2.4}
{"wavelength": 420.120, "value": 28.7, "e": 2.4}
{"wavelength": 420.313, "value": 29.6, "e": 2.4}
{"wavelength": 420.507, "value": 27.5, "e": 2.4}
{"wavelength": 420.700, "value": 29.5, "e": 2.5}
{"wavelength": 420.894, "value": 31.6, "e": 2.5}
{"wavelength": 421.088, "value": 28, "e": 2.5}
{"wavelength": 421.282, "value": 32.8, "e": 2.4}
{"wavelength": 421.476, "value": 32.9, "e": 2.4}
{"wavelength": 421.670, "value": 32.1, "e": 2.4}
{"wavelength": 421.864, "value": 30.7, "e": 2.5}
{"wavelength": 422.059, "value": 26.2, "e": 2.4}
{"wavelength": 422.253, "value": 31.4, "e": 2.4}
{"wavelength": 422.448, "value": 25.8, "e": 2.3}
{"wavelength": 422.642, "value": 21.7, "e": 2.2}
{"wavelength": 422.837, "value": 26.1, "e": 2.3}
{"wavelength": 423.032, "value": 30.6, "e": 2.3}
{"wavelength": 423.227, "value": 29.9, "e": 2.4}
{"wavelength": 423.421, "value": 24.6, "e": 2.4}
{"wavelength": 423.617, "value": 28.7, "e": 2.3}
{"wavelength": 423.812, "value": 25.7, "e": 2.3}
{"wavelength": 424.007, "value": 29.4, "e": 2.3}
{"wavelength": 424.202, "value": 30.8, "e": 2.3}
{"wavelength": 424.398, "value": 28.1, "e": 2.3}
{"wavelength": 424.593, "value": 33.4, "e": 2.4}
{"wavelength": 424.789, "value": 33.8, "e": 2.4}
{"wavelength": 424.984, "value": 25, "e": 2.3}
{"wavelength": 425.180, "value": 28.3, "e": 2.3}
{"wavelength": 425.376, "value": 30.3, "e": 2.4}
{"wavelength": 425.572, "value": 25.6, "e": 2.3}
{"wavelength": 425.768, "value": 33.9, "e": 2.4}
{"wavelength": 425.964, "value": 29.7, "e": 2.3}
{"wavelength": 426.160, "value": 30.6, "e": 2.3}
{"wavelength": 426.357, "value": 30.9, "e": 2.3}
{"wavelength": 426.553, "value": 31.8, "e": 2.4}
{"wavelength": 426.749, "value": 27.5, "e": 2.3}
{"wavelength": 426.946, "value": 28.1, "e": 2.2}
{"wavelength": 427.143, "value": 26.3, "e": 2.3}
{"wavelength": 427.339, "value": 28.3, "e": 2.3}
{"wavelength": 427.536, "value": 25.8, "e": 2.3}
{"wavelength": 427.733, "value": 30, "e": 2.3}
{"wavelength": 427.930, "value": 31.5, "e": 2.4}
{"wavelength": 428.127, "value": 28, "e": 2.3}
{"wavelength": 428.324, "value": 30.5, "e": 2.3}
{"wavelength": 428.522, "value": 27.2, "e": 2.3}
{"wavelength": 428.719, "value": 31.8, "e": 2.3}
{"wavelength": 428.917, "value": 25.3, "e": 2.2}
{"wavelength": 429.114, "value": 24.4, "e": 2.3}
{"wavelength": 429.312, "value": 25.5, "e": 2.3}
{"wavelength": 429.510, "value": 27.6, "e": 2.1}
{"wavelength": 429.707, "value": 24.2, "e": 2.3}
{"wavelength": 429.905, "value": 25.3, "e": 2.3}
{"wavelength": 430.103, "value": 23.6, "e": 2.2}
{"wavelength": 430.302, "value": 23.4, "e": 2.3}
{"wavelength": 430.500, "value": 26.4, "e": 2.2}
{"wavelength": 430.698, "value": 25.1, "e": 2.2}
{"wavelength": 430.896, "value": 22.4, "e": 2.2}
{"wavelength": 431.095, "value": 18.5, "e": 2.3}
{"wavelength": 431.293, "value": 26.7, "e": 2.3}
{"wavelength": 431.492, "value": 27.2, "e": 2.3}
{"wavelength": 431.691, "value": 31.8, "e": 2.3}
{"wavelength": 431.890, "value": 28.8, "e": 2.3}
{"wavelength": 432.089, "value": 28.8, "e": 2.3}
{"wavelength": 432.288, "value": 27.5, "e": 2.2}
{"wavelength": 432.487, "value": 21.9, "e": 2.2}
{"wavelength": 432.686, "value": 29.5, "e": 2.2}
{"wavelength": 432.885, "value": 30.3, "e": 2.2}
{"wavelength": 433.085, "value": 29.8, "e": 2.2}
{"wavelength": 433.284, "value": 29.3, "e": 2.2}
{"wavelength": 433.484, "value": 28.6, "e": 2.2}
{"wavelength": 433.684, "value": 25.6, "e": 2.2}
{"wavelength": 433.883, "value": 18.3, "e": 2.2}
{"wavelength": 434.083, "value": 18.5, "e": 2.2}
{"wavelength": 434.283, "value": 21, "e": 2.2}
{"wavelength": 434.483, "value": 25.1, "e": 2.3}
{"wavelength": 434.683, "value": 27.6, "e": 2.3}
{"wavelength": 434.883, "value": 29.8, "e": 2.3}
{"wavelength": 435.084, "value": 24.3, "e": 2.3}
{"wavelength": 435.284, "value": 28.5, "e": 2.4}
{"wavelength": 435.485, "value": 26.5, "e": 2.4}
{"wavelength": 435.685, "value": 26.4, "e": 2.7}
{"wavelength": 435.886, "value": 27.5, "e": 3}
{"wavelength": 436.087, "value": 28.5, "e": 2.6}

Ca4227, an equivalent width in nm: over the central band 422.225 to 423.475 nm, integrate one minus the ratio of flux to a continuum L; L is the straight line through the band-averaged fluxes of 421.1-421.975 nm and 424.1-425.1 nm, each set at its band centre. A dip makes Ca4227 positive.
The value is 0.161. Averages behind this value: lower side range 31.6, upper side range 30.2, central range 27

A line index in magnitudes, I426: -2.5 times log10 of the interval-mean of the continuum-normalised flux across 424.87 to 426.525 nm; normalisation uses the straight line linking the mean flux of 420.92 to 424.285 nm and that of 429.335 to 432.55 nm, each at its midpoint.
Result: -0.07 mag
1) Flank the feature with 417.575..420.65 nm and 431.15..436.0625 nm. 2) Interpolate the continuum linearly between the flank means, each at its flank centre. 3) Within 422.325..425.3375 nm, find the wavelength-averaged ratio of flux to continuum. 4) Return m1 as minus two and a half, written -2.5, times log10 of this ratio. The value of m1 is 0.041 mag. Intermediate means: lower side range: 30.6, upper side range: 26.6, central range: 28.2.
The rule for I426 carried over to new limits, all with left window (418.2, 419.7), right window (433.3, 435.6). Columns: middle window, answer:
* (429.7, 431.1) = 0.12 mag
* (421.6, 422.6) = 0.05 mag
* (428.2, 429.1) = -0.03 mag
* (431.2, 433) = -0.08 mag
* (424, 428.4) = -0.04 mag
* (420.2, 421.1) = 0.05 mag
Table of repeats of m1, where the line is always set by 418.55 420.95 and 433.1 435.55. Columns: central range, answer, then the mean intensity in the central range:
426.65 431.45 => 0.029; 26.4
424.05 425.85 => -0.054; 29.9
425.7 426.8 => -0.103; 30.8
